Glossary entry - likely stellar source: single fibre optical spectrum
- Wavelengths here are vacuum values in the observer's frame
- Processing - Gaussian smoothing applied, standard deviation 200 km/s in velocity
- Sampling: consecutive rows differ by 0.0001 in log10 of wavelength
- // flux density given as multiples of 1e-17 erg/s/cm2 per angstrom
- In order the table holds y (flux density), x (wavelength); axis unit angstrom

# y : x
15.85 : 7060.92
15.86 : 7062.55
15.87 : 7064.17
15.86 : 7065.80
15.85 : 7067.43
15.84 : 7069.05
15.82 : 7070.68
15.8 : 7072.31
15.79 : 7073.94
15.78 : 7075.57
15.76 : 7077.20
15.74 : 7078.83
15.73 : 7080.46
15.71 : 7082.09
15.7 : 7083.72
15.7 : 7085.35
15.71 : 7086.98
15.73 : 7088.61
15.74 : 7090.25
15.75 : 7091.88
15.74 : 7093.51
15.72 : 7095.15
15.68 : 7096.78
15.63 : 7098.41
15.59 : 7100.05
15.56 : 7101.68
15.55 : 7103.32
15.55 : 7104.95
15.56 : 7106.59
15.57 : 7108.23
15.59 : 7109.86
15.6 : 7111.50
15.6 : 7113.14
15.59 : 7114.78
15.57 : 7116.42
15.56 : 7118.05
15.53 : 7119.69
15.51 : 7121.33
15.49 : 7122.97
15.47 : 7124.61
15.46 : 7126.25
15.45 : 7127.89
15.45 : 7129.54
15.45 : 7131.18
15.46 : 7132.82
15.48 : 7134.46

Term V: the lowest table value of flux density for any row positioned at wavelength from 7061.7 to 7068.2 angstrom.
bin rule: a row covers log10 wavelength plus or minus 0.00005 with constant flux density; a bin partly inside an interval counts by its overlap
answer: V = 15.85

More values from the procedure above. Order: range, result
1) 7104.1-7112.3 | 15.55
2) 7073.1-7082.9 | 15.71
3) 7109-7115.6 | 15.59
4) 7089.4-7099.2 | 15.63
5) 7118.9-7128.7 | 15.45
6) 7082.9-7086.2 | 15.7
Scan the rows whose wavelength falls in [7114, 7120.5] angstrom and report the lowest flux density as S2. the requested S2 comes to 15.53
